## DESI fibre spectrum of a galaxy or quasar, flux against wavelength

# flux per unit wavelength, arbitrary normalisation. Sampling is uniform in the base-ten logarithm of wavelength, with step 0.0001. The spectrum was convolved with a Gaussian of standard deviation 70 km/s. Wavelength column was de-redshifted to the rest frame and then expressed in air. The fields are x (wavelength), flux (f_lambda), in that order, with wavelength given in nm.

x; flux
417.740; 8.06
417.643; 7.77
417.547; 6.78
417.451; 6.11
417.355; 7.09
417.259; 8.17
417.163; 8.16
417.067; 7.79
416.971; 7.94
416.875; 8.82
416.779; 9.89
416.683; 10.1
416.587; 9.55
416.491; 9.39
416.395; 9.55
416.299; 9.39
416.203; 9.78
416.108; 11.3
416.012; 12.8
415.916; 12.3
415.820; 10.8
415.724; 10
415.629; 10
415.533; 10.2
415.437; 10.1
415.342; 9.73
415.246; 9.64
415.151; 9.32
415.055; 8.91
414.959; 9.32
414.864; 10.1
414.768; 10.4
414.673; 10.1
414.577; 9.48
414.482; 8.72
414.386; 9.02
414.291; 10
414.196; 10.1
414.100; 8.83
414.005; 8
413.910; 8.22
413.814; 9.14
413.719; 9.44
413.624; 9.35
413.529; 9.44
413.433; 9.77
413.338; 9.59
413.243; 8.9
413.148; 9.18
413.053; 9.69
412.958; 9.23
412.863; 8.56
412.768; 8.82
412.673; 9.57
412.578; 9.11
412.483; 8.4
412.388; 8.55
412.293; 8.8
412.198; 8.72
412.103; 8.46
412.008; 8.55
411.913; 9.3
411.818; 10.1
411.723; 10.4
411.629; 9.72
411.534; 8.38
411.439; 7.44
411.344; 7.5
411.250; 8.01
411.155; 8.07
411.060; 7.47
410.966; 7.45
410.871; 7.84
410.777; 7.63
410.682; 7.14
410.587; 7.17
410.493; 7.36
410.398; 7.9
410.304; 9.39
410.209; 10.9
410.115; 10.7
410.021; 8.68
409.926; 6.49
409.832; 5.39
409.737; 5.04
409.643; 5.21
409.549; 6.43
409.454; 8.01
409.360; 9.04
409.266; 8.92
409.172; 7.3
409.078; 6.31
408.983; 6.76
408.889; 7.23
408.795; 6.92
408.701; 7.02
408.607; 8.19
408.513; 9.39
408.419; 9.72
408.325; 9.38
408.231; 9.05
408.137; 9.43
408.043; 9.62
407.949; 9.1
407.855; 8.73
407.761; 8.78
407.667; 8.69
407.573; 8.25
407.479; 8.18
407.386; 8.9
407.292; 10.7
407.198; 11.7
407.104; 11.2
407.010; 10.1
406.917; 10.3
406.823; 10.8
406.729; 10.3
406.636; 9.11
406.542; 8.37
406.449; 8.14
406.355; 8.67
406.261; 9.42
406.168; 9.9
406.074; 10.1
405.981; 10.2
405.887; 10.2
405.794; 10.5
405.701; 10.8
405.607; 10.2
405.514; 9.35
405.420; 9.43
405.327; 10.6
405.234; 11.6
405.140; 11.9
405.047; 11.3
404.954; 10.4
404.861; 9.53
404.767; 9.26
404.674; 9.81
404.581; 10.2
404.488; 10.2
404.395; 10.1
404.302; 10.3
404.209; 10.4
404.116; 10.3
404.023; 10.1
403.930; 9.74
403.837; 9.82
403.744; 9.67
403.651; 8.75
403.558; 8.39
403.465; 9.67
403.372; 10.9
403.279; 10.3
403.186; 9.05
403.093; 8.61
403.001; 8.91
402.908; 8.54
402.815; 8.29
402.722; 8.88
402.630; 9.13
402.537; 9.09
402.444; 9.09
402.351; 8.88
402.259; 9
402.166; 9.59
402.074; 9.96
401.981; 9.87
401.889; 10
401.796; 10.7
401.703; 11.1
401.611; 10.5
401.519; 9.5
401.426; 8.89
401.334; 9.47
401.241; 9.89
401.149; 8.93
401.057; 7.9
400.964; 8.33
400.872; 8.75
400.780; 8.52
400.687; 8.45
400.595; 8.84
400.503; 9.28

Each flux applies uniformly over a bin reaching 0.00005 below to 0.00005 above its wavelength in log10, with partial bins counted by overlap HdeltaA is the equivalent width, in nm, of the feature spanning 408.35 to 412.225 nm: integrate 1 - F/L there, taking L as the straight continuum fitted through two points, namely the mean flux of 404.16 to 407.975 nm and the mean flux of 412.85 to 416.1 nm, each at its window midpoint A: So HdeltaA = 0.71 nm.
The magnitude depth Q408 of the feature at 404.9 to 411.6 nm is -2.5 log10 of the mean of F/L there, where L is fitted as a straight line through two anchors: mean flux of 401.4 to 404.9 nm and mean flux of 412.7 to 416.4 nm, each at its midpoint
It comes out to 0.10 mag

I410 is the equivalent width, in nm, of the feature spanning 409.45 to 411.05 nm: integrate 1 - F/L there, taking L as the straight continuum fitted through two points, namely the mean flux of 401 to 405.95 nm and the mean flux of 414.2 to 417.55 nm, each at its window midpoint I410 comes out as 0.34 nm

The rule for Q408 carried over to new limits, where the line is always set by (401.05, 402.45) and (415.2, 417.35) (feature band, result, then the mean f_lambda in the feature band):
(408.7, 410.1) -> 0.34 mag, 7.07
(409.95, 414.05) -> 0.11 mag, 8.73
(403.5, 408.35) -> -0.02 mag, 9.81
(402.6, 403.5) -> 0.05 mag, 9.23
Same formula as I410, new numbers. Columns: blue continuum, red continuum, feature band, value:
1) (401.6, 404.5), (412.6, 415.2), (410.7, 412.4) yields 0.17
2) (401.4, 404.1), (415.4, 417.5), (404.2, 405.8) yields -0.14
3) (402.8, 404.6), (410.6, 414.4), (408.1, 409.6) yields 0.18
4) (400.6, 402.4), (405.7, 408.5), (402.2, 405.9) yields -0.12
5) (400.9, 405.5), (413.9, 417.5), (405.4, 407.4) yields -0.07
